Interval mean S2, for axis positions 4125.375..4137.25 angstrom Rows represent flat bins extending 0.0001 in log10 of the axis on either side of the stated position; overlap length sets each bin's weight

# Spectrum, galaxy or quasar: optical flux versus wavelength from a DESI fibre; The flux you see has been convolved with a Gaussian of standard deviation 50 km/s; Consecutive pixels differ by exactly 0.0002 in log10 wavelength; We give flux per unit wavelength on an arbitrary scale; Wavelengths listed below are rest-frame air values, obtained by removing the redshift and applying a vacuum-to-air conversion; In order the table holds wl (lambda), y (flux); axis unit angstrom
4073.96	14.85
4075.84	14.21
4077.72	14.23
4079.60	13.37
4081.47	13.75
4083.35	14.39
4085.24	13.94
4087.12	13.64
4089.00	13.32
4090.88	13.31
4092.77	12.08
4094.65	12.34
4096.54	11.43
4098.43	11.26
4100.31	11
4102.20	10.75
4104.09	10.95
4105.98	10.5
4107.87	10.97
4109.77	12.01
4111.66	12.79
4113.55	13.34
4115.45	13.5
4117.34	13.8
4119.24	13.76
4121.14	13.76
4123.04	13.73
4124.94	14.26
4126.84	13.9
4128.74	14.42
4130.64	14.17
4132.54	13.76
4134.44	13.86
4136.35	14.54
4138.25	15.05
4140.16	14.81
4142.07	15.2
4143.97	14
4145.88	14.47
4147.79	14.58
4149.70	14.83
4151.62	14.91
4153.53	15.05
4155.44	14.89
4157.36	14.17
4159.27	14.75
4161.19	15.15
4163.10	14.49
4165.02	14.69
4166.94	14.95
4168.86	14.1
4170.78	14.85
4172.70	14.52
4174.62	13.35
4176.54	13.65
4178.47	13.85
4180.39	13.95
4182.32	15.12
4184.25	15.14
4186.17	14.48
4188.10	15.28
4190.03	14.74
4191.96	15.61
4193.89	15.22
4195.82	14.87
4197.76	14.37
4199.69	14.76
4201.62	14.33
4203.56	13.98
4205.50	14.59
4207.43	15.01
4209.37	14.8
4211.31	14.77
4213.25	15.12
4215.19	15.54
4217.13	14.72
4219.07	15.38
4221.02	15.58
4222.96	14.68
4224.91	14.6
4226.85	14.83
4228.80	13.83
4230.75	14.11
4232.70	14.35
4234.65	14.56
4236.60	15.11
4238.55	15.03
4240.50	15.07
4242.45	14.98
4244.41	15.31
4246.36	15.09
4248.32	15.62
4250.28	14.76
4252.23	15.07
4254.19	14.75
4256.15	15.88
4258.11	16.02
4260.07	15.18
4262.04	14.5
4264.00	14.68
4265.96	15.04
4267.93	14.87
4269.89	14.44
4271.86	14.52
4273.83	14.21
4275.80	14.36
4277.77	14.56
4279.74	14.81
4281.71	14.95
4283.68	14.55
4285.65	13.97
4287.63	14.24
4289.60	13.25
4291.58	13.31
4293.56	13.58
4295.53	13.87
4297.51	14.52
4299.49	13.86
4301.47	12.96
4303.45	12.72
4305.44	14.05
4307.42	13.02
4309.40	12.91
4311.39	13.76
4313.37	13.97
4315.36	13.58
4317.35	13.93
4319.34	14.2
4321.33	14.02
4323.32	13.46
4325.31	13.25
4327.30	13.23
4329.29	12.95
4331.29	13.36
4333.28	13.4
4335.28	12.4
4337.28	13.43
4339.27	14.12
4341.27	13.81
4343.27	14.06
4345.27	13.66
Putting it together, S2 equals 14.1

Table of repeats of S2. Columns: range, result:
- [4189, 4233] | 14.8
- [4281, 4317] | 13.7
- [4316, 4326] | 13.8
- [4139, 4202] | 14.6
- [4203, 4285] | 14.9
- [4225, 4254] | 14.8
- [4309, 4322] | 13.8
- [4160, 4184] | 14.4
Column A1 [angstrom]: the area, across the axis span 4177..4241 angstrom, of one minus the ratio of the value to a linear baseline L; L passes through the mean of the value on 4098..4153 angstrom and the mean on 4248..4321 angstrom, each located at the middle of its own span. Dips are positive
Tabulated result -4.1 angstrom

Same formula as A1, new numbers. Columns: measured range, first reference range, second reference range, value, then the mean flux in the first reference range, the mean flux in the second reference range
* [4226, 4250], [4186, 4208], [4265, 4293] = -0.43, 14.8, 14.3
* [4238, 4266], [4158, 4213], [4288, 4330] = -2.16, 14.6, 13.6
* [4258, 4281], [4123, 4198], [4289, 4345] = -1.45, 14.6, 13.5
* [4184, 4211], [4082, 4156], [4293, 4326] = -2.57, 13.4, 13.6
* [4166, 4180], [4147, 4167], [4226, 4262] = 0.59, 14.8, 15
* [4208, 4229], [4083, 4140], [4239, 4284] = -0.81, 13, 14.9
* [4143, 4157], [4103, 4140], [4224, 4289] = -1.04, 13.3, 14.8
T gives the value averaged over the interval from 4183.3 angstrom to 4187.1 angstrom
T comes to 14.8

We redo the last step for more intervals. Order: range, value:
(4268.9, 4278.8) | 14.4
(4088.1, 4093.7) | 12.9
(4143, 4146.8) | 14.3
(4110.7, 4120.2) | 13.4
